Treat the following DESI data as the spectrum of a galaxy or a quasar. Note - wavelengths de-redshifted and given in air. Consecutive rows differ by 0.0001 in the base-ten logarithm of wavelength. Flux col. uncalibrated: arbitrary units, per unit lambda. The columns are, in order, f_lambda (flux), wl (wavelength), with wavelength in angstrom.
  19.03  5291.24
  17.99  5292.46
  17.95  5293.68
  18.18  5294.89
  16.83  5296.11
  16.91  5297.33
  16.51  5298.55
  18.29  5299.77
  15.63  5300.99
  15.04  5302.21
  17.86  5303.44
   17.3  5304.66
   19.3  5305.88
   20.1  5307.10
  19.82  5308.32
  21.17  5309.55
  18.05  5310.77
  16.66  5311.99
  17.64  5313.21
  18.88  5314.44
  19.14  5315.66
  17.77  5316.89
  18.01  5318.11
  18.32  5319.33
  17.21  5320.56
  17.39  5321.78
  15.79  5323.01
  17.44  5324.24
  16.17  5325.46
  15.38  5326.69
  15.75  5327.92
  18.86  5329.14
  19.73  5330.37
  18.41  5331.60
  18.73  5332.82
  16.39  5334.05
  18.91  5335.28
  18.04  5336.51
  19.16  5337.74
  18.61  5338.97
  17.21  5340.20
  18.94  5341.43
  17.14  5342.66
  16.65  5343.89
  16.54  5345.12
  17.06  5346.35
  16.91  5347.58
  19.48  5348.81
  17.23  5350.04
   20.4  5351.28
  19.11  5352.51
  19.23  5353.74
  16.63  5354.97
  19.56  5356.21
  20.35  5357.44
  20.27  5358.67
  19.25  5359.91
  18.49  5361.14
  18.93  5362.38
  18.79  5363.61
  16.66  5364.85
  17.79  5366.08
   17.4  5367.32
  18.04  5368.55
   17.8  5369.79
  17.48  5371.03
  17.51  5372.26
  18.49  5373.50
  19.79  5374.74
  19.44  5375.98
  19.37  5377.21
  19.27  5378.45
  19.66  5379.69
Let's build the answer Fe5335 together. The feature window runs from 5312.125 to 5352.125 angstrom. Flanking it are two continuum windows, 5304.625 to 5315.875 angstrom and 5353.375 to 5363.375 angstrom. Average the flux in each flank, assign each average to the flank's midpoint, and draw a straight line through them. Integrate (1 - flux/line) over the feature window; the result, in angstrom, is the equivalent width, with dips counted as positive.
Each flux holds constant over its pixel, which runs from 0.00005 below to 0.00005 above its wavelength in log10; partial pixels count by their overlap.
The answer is 2.5 angstrom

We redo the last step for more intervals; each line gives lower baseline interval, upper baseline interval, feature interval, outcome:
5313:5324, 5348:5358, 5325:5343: 0.44 angstrom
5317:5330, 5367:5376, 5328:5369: -1.45 angstrom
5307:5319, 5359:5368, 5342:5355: 0.33 angstrom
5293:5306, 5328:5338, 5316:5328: 0.63 angstrom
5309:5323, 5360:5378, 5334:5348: 0.39 angstrom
